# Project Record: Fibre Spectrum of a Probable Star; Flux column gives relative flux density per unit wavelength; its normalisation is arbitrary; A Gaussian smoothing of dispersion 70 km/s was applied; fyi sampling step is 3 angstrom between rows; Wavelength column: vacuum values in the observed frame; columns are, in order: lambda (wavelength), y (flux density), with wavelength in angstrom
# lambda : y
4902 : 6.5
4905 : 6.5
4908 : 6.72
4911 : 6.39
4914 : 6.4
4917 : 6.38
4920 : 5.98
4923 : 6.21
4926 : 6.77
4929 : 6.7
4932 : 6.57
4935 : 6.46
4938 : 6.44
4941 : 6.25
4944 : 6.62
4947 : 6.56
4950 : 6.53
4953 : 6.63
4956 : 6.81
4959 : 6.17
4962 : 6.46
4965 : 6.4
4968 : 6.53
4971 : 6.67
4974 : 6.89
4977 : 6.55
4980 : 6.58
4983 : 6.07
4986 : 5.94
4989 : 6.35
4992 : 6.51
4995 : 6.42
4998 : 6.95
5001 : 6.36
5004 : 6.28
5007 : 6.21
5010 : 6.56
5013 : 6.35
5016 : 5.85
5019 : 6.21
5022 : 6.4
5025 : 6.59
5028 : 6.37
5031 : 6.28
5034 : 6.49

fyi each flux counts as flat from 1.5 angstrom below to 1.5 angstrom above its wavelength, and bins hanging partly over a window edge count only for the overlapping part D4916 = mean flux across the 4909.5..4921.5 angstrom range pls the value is 6.29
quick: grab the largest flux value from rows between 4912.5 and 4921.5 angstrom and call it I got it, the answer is 6.4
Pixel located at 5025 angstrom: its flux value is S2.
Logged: 6.59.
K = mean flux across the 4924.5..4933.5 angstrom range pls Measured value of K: 6.68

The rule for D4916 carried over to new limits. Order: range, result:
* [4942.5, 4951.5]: 6.57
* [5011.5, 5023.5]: 6.2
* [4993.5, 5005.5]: 6.5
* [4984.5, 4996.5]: 6.3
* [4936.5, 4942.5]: 6.34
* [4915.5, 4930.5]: 6.41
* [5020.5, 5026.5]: 6.5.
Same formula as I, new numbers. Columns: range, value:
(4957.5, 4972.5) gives 6.67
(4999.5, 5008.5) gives 6.36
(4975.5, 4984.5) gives 6.58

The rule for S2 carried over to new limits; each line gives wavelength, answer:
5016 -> 5.85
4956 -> 6.81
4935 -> 6.46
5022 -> 6.4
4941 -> 6.25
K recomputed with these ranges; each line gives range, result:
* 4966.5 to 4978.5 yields 6.66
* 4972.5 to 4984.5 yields 6.52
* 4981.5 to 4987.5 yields 6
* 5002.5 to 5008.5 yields 6.25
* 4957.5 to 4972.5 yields 6.45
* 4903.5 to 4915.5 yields 6.5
